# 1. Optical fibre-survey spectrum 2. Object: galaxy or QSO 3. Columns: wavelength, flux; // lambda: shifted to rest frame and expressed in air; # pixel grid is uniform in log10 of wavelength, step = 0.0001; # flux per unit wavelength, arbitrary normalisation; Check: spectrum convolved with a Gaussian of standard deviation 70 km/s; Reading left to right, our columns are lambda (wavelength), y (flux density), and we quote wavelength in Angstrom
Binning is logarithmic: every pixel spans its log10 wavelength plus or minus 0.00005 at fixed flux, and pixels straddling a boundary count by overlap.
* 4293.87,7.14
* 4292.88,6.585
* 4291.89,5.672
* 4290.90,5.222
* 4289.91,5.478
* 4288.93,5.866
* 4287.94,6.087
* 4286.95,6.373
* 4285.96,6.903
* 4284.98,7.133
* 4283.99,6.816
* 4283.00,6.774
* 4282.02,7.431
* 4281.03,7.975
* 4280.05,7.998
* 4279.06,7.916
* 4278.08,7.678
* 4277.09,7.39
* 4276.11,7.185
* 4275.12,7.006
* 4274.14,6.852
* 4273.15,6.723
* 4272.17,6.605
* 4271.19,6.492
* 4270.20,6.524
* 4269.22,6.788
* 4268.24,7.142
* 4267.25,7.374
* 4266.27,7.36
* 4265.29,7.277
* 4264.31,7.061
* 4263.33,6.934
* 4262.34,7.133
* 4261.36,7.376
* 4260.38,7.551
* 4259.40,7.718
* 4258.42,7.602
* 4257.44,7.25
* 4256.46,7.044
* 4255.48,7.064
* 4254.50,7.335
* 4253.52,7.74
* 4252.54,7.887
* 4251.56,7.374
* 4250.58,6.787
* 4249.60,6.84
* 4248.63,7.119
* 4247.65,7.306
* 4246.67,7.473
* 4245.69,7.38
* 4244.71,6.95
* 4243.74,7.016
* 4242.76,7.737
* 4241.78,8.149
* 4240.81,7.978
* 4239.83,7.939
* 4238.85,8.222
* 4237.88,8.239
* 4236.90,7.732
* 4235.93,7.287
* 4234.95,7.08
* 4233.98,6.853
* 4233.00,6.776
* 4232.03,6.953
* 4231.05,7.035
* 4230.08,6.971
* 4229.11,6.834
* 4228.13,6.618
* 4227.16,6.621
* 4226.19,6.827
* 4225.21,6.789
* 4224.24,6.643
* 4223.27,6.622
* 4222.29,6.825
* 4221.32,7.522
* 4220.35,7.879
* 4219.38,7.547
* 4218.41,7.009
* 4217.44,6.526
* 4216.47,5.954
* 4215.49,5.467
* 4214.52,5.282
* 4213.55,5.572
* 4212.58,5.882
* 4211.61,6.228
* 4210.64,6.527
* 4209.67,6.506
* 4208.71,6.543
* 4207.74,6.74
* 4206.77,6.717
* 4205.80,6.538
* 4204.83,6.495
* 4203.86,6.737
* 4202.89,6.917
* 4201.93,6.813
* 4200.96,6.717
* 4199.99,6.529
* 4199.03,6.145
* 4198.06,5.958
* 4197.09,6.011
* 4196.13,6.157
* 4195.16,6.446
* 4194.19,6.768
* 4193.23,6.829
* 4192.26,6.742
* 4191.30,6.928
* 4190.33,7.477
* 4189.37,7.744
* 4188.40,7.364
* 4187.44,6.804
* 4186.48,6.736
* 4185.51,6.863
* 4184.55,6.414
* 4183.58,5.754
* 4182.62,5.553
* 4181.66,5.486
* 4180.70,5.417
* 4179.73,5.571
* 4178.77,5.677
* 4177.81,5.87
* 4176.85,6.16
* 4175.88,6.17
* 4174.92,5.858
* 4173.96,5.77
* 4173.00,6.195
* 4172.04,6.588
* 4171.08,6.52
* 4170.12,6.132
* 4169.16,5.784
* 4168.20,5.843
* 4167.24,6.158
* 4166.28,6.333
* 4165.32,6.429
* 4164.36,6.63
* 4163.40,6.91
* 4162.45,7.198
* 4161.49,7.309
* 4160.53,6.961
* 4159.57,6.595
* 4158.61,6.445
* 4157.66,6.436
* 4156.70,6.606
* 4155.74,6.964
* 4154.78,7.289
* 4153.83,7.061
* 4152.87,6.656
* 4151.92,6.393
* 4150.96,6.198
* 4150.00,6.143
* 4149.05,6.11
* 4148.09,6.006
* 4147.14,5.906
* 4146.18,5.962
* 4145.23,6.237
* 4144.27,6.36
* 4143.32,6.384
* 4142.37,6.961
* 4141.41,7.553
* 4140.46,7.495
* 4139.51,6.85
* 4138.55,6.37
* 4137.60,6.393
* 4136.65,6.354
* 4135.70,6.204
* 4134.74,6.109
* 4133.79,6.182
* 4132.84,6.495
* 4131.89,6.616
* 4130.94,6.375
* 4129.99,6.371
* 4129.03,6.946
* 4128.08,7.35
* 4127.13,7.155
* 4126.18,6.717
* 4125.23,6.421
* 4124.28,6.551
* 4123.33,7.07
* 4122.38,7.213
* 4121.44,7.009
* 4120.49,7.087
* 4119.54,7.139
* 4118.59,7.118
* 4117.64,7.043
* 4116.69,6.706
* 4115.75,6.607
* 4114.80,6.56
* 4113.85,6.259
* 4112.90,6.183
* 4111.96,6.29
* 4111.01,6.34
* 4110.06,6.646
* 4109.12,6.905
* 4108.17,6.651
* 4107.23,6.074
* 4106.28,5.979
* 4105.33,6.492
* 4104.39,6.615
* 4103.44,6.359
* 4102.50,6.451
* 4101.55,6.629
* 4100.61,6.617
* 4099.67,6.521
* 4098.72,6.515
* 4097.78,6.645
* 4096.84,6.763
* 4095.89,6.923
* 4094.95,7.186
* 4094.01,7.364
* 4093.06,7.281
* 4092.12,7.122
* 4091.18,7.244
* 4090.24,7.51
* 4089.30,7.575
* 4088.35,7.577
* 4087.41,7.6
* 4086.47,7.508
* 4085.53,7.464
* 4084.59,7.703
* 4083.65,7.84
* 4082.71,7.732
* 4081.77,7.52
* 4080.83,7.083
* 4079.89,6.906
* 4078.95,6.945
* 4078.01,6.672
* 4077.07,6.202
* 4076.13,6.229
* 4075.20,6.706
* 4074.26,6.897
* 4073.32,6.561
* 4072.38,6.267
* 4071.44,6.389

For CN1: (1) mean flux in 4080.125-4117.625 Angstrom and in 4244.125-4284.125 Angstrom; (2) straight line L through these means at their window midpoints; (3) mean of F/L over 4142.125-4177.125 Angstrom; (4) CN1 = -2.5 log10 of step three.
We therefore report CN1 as 0.10 mag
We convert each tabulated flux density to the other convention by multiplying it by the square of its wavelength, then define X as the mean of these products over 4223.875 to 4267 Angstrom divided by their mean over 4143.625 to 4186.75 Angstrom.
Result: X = 1.20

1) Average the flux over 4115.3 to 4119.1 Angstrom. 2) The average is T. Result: 6.88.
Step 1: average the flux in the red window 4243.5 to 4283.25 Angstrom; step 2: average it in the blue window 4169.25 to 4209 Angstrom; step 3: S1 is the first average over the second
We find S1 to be 1.1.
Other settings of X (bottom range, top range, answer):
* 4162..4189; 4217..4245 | 1.19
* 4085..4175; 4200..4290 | 1.11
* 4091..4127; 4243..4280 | 1.15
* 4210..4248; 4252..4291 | 1.03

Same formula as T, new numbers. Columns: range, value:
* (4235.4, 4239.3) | 7.86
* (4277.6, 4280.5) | 7.86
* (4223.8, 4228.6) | 6.7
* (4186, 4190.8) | 7.24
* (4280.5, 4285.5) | 7.24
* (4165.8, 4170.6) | 6.05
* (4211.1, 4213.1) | 6.05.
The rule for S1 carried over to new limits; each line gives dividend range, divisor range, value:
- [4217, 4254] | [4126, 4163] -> 1.10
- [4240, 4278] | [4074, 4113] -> 1.05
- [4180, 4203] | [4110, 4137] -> 0.98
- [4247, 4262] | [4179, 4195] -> 1.13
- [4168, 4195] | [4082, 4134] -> 0.92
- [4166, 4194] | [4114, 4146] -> 0.94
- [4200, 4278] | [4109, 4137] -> 1.05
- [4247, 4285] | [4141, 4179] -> 1.12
